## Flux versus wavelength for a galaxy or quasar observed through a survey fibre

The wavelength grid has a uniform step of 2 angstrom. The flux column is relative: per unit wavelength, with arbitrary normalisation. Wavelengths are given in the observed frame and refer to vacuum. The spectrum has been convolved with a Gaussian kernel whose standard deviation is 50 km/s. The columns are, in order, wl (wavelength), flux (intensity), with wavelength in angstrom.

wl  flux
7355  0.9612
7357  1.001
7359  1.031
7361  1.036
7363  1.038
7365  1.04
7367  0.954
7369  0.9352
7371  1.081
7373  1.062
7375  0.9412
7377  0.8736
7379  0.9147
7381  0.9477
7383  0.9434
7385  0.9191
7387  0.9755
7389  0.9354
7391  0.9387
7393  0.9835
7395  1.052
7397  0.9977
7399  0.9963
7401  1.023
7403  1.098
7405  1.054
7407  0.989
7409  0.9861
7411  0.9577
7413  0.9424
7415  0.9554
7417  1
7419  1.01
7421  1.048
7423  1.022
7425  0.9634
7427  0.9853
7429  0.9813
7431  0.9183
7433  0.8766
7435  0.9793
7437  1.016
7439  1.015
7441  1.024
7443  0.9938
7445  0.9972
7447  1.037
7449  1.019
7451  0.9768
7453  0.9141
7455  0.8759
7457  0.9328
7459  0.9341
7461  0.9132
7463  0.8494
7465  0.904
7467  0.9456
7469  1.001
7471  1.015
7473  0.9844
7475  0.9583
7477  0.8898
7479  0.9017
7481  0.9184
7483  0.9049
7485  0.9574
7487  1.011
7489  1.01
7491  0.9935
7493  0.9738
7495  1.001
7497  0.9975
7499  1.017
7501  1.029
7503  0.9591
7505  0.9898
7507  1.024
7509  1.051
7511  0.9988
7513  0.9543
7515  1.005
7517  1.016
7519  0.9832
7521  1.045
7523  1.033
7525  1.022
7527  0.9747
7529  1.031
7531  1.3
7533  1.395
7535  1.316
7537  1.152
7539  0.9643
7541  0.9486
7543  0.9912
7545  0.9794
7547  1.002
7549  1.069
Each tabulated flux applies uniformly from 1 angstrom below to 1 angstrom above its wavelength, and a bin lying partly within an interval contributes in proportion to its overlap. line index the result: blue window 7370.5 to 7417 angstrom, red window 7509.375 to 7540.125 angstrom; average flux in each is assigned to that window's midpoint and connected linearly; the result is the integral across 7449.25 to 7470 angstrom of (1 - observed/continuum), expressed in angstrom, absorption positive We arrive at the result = 2.05 angstrom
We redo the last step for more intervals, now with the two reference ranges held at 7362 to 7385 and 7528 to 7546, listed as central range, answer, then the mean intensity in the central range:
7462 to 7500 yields 3.9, 0.96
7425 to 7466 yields 3.2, 0.957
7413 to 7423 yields 0.1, 0.999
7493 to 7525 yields 2.6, 1.01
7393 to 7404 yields -0.4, 1.03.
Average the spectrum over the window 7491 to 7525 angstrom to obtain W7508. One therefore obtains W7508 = 1.01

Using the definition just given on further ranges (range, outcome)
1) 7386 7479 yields 0.975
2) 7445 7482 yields 0.944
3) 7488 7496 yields 0.995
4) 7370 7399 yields 0.97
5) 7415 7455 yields 0.985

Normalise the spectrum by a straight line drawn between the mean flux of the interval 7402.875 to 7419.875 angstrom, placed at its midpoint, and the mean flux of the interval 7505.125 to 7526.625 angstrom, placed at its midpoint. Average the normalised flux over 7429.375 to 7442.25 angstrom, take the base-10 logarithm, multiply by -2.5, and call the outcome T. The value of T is 0.03 mag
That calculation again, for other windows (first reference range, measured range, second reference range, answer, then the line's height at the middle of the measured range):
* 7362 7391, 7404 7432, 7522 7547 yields 0.01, 0.999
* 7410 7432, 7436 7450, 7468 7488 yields -0.05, 0.97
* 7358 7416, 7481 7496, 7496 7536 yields 0.07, 1.04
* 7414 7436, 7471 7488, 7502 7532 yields 0.07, 1.01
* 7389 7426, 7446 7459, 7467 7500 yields 0.03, 0.982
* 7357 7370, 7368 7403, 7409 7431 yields 0.02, 0.997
